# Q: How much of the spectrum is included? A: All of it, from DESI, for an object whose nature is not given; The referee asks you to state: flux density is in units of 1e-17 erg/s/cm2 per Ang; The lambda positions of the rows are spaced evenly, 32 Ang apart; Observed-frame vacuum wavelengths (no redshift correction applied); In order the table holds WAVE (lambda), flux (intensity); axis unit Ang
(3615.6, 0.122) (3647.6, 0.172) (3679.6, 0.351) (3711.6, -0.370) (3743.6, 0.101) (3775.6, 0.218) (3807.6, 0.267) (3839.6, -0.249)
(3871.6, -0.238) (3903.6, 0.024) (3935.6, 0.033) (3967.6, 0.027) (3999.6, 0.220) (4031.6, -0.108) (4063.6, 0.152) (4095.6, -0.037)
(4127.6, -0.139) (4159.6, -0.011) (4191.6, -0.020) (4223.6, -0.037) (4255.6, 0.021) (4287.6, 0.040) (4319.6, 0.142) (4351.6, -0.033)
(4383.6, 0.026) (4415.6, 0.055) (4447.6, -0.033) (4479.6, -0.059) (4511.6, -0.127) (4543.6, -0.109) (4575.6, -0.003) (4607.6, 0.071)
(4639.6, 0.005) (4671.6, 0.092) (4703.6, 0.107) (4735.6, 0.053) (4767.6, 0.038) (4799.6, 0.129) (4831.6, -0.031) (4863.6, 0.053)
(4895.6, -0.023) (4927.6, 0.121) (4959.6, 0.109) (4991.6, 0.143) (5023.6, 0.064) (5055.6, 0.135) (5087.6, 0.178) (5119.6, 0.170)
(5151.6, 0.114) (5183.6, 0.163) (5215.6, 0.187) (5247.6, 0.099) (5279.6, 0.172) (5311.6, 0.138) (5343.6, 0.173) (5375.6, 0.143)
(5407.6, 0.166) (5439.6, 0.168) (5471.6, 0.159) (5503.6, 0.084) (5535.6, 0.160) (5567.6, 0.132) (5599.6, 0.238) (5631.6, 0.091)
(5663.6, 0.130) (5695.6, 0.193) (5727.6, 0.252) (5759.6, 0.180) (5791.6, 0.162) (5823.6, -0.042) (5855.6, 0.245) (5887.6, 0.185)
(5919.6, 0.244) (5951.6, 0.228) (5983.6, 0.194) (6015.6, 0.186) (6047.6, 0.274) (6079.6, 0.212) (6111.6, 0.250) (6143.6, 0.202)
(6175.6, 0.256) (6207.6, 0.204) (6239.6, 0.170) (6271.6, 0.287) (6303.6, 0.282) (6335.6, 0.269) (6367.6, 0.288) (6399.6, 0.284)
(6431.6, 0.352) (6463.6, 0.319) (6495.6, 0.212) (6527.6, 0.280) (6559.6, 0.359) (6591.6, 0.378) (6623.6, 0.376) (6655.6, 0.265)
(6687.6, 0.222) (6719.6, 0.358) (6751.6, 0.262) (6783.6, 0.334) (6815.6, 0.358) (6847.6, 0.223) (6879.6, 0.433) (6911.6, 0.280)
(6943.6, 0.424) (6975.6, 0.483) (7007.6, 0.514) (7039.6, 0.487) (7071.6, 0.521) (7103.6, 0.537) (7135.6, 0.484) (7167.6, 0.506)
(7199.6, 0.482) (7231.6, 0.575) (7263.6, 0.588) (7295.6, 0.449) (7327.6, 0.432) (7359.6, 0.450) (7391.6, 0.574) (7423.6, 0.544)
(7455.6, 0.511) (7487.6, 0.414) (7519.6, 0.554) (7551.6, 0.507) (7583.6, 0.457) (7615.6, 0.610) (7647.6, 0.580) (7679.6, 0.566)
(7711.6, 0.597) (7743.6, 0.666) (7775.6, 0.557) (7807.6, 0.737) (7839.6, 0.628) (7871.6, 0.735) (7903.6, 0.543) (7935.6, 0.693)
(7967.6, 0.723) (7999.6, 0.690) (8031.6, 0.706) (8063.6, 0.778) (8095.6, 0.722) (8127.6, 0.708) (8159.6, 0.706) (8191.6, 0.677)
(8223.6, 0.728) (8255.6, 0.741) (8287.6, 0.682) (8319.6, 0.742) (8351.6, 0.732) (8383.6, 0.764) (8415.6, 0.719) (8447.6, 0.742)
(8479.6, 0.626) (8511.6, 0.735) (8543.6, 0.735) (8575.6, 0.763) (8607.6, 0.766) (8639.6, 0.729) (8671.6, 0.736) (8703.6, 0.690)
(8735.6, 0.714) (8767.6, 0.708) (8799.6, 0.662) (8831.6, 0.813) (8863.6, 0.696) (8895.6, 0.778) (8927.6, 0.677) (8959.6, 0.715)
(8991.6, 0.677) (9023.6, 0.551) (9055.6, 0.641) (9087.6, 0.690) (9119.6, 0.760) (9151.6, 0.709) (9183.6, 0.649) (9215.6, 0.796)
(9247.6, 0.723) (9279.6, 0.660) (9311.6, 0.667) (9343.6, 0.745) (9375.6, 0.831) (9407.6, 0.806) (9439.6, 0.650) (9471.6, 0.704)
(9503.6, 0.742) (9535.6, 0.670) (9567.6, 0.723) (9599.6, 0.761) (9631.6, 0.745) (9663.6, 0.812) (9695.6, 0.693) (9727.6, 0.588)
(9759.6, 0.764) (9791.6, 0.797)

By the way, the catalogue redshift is 0.74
